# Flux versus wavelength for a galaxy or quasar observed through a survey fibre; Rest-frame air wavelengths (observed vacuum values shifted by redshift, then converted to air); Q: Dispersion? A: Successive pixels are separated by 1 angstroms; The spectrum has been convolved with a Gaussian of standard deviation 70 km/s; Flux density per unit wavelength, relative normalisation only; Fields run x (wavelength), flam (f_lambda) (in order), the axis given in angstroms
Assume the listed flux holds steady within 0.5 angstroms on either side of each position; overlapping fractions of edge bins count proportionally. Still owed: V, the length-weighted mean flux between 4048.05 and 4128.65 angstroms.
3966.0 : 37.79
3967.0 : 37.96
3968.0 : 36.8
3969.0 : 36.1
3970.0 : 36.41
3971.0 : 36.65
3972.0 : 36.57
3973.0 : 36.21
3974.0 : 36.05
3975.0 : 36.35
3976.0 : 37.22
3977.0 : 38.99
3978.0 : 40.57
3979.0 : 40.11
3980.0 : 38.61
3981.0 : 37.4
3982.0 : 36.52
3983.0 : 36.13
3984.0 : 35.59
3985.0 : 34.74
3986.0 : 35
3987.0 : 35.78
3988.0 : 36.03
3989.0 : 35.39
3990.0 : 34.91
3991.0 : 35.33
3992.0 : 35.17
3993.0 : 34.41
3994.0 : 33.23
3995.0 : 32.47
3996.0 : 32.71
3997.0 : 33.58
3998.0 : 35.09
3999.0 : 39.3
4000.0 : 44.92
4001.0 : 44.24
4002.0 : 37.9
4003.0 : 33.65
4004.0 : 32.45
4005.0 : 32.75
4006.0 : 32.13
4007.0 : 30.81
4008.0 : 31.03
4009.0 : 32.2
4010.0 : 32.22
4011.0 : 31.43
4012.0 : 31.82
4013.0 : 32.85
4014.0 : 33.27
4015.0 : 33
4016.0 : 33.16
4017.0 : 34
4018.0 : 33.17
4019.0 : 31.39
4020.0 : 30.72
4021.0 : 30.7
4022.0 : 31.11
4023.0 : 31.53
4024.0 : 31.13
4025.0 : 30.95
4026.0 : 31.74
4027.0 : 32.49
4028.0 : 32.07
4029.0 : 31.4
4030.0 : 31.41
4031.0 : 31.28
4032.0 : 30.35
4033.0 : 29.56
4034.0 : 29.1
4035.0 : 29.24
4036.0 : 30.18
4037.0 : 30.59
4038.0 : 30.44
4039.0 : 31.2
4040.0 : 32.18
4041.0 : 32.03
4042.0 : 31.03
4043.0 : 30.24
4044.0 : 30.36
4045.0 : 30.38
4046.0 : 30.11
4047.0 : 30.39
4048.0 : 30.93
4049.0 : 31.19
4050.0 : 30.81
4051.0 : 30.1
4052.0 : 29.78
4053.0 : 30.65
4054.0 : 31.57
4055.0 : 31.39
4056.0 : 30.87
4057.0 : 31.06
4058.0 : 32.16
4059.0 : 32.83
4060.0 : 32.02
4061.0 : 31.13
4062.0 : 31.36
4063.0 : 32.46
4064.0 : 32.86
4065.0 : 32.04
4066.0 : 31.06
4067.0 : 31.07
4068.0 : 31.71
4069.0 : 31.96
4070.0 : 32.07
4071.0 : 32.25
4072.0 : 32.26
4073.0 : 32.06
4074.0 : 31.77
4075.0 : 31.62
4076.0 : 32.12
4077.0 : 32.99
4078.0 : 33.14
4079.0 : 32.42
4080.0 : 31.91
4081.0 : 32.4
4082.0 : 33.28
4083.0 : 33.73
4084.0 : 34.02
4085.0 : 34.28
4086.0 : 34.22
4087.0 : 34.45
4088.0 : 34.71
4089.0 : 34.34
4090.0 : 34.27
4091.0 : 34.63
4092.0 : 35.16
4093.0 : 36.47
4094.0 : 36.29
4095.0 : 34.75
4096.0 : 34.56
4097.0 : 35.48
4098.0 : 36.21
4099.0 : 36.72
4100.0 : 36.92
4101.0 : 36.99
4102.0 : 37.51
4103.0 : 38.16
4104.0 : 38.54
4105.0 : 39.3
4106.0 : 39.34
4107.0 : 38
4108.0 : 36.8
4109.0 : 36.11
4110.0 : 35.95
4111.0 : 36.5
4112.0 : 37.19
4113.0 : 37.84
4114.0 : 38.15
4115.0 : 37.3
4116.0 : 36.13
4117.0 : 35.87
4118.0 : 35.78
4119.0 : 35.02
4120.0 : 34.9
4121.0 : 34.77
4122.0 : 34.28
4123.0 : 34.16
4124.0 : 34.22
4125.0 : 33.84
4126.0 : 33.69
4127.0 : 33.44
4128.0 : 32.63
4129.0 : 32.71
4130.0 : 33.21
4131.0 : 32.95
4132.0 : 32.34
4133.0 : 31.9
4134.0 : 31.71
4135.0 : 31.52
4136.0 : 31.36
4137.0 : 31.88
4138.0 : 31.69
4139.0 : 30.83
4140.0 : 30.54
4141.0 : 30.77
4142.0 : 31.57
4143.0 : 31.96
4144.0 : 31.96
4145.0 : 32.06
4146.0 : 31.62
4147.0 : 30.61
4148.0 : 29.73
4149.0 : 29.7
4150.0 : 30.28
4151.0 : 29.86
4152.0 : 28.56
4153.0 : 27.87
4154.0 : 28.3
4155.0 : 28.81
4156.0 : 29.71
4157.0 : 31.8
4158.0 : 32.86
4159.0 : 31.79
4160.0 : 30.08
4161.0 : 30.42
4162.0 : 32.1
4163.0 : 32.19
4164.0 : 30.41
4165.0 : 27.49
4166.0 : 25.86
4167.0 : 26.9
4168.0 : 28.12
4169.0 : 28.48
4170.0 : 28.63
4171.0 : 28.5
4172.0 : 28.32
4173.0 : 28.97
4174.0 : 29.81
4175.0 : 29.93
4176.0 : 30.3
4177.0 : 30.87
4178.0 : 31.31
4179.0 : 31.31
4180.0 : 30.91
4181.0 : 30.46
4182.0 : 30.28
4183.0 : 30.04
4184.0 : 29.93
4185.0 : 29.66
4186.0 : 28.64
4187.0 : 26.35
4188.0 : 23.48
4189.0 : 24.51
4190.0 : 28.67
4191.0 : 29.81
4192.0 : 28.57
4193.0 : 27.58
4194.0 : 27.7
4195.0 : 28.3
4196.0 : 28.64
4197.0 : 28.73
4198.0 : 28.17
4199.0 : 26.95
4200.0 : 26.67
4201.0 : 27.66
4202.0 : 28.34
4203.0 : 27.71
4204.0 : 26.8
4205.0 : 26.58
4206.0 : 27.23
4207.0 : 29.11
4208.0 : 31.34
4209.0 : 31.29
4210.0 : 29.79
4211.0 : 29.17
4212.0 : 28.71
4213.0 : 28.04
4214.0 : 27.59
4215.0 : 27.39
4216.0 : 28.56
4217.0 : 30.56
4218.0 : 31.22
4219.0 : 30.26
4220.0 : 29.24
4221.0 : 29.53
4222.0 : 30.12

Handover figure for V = 34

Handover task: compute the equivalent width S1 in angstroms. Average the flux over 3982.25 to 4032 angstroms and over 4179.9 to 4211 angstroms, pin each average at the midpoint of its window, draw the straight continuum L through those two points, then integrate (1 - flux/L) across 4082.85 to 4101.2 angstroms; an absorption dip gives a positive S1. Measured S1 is -2.3 angstroms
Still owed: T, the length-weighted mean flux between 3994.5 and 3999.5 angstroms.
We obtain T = 34.6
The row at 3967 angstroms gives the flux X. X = 37.96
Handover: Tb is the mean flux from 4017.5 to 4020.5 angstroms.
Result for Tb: 31.8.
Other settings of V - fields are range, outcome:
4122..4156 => 31.5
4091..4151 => 34.3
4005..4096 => 32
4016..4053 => 31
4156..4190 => 29.4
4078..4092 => 33.8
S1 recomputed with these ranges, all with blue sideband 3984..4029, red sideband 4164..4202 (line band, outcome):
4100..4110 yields -2.23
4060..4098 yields -1.93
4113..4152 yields -3.58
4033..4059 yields 1.46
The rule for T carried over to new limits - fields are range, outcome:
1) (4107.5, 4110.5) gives 36.3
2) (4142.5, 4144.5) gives 32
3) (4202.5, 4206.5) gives 27.1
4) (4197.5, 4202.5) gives 27.6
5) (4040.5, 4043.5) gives 31.1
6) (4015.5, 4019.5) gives 32.9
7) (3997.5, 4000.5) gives 39.8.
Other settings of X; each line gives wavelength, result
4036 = 30.18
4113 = 37.84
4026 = 31.74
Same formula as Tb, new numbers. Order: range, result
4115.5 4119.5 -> 35.7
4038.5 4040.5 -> 31.7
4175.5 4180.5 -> 30.9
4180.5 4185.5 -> 30.1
